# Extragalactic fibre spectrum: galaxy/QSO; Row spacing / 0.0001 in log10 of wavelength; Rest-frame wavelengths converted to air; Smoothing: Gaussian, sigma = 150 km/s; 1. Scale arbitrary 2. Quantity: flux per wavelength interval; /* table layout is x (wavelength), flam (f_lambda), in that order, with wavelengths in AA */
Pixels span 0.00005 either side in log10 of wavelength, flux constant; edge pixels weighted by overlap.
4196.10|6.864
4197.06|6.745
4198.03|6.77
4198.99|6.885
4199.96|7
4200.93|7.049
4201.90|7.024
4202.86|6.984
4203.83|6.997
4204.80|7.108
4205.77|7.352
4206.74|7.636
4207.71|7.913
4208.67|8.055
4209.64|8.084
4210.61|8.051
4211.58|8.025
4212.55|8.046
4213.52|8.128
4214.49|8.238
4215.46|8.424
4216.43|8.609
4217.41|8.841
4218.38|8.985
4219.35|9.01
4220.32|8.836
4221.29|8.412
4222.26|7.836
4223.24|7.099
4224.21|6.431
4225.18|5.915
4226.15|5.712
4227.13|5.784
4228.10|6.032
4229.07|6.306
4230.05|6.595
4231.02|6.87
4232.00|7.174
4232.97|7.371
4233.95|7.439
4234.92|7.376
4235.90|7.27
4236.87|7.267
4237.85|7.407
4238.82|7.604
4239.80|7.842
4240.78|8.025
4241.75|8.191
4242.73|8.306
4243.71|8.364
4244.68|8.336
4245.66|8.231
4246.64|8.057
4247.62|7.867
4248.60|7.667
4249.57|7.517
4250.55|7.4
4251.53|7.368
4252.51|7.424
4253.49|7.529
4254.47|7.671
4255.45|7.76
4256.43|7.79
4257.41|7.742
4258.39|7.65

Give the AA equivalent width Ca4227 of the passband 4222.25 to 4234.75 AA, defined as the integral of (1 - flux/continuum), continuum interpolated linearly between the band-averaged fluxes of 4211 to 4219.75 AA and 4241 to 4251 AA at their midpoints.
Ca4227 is 2.5 AA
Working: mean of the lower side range 8.46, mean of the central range 6.63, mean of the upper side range 8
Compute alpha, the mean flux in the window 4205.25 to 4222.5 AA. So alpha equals 8.25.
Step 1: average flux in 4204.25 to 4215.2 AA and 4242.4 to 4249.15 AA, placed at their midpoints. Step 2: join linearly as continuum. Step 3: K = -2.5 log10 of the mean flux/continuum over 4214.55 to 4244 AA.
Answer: 0.07 mag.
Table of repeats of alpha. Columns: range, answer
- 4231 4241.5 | 7.46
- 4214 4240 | 7.43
